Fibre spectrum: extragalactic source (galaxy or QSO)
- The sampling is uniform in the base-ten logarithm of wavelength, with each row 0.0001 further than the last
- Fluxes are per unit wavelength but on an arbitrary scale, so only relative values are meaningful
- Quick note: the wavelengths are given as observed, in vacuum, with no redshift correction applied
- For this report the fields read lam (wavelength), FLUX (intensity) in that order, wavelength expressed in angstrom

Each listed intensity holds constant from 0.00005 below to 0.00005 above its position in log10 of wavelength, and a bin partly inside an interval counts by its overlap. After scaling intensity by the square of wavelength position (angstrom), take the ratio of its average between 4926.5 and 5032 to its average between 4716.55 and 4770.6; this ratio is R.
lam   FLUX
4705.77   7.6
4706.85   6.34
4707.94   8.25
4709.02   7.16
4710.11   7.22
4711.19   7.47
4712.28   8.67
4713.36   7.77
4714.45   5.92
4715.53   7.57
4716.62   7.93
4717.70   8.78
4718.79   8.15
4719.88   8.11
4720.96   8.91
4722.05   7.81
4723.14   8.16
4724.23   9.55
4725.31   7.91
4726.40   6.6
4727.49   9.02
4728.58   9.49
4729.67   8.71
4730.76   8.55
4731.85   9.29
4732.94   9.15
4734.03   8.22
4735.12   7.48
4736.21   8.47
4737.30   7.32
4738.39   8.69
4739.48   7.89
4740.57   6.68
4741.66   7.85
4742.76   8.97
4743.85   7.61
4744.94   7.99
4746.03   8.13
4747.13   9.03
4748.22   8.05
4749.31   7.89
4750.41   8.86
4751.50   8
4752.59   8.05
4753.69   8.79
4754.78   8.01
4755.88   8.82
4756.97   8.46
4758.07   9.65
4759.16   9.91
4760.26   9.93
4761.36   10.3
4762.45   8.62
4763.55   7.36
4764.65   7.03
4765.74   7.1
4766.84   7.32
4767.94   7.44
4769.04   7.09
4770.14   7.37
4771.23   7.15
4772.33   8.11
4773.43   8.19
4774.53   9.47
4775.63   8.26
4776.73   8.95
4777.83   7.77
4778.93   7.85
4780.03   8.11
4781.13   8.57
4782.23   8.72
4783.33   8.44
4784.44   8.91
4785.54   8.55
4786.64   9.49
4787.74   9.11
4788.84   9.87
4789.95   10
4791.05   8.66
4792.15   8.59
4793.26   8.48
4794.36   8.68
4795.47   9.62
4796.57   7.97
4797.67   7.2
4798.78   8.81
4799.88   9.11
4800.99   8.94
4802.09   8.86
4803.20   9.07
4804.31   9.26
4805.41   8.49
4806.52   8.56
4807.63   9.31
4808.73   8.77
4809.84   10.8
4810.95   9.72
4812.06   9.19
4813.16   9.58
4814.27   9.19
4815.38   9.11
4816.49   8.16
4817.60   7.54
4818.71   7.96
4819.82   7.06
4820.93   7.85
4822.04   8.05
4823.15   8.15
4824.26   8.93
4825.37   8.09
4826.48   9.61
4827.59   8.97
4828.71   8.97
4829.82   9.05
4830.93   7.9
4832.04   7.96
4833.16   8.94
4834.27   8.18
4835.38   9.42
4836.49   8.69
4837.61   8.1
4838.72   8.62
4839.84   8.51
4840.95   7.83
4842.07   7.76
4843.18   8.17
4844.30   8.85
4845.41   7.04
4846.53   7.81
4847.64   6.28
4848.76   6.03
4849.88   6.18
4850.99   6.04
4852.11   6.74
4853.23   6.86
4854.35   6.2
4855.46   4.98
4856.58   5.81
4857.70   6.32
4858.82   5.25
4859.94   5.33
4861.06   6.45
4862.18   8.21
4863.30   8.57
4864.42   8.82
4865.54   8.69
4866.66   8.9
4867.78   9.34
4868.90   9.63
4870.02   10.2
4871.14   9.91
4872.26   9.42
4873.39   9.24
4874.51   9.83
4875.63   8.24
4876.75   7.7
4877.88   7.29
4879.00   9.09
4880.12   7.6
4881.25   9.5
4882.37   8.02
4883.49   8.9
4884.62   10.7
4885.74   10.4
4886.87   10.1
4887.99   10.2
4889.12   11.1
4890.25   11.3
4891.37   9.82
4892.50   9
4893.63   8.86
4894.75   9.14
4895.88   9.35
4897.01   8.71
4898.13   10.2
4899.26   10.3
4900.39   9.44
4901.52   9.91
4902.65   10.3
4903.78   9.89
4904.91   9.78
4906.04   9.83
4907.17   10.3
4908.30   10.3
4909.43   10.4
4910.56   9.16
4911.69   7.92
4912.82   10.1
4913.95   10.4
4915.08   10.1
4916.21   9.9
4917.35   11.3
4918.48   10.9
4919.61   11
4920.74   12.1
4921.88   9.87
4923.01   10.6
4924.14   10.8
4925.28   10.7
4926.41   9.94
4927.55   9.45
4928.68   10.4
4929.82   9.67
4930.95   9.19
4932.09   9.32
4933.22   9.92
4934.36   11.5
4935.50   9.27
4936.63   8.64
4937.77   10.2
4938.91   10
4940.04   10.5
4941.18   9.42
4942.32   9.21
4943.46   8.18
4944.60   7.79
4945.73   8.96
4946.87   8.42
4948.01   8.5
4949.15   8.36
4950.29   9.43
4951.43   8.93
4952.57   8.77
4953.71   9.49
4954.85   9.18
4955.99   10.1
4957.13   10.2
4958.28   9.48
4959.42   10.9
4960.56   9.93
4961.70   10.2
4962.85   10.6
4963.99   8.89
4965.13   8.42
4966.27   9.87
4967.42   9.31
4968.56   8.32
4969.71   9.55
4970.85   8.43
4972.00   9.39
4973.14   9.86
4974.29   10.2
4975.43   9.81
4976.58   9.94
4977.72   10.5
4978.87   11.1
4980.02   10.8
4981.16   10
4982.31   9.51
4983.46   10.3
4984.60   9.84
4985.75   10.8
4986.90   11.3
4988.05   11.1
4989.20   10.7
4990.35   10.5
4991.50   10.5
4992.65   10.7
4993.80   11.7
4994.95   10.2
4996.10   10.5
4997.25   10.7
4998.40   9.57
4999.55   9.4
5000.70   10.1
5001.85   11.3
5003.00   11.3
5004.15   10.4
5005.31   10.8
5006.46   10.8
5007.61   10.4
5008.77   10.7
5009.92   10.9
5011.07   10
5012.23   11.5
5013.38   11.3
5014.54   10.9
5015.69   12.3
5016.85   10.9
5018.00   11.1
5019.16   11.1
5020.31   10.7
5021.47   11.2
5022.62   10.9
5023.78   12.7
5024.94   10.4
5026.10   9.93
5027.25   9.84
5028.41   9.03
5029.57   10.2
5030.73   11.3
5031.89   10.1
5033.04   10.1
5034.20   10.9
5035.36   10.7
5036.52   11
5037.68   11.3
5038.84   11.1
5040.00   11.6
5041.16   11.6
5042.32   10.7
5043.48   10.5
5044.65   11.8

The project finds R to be 1.34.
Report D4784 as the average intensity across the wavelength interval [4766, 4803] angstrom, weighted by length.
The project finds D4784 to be 8.47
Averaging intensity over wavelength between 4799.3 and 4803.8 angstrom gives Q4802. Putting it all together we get 8.99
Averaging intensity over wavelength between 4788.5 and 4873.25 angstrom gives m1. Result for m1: 8.26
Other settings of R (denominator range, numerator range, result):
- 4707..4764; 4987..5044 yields 1.46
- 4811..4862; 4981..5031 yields 1.48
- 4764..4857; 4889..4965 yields 1.24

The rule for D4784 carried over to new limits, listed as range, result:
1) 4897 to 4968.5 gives 9.76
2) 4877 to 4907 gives 9.56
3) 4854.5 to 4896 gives 8.65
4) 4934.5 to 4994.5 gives 9.75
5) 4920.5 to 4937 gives 10.1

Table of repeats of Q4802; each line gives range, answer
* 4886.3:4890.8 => 10.7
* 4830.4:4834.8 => 8.24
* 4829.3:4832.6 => 8.3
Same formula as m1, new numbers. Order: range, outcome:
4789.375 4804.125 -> 8.78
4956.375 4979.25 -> 9.73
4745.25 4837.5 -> 8.58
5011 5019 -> 11.2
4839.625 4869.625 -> 7.28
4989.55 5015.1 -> 10.6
